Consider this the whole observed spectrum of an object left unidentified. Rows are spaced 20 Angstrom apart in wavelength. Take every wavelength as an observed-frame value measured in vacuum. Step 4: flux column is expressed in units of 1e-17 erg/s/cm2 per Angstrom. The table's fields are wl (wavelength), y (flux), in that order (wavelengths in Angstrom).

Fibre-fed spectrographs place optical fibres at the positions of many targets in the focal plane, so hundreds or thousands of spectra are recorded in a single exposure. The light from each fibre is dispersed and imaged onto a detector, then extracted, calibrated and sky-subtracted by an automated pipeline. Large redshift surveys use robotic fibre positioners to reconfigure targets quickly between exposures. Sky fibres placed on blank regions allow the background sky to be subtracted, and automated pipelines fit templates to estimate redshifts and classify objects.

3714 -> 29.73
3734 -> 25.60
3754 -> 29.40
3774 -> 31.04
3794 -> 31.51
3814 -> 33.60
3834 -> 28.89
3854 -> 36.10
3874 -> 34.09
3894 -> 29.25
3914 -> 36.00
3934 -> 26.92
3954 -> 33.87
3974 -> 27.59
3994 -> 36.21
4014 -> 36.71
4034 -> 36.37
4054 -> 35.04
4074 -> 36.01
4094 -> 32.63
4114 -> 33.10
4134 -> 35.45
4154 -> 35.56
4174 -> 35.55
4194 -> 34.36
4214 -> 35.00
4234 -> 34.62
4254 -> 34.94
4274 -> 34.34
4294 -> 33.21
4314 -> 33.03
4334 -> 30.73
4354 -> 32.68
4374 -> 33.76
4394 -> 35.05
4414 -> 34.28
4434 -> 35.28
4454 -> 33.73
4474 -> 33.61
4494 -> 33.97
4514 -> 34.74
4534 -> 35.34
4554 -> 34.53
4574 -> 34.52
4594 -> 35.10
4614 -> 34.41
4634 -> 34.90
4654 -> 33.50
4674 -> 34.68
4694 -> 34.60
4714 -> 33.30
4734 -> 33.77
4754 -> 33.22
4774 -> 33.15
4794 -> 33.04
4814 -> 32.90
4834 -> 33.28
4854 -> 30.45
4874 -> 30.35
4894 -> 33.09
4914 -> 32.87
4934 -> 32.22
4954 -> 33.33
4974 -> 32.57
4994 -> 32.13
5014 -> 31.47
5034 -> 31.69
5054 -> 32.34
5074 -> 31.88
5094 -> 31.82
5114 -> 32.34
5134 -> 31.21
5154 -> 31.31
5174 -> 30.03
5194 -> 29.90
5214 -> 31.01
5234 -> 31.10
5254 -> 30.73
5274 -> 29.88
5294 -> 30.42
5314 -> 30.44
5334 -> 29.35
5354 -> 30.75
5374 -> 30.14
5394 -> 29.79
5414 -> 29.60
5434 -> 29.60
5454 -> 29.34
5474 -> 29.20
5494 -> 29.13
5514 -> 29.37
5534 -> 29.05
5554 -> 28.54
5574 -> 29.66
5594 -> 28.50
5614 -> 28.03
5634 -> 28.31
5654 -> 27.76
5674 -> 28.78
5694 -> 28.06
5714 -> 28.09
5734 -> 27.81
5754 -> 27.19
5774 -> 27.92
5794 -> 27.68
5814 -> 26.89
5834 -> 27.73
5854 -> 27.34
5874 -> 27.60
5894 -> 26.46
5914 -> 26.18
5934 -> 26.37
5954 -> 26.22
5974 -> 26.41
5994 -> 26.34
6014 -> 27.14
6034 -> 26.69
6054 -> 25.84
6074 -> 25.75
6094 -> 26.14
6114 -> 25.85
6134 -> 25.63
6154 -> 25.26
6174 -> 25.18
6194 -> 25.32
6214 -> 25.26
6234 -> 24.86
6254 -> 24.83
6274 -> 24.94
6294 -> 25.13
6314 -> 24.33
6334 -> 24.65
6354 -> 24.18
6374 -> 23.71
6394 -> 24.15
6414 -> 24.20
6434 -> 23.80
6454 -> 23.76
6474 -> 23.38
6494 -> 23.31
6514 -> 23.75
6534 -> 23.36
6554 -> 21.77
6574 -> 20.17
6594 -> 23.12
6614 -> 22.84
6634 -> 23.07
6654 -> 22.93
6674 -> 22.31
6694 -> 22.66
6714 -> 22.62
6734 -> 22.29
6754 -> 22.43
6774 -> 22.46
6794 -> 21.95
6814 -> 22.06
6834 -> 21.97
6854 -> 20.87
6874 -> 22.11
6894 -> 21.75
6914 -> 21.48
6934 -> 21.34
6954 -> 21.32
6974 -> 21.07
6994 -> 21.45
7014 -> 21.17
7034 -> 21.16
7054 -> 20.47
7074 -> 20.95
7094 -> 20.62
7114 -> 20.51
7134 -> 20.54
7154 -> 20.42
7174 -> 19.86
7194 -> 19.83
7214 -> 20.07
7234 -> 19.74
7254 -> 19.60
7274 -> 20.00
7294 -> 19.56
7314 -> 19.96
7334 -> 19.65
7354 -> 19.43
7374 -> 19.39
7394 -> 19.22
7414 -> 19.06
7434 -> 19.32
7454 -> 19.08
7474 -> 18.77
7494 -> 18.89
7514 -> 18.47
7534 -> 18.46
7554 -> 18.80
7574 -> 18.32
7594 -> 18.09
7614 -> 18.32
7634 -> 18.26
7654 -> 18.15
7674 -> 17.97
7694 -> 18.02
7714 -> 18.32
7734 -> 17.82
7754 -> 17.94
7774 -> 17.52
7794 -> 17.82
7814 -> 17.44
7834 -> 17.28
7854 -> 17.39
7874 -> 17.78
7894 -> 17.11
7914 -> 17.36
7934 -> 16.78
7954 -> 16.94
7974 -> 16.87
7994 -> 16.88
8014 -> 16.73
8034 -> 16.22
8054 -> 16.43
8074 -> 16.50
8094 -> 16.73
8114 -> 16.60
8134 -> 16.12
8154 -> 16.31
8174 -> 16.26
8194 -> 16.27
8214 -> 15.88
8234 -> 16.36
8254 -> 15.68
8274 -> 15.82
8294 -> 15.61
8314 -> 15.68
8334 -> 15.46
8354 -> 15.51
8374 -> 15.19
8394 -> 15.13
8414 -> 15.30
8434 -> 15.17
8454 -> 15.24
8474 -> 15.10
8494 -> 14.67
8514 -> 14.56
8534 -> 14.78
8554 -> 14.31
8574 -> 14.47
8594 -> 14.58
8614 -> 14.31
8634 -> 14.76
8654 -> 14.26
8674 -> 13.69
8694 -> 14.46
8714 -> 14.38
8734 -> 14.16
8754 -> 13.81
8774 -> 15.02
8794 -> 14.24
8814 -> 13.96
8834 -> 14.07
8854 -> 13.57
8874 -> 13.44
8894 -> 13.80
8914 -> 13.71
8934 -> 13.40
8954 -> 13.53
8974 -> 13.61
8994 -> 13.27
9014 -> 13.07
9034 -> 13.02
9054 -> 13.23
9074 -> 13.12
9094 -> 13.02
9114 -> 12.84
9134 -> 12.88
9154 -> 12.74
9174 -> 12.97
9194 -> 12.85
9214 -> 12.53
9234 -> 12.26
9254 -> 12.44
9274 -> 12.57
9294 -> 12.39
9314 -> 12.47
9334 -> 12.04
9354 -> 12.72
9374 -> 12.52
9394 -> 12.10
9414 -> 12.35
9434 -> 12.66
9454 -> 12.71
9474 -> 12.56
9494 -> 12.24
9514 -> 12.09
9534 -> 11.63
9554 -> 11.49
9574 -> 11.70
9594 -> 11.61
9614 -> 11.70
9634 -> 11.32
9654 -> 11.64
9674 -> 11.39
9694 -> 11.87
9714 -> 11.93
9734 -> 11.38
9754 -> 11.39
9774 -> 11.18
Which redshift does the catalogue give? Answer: 0.000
